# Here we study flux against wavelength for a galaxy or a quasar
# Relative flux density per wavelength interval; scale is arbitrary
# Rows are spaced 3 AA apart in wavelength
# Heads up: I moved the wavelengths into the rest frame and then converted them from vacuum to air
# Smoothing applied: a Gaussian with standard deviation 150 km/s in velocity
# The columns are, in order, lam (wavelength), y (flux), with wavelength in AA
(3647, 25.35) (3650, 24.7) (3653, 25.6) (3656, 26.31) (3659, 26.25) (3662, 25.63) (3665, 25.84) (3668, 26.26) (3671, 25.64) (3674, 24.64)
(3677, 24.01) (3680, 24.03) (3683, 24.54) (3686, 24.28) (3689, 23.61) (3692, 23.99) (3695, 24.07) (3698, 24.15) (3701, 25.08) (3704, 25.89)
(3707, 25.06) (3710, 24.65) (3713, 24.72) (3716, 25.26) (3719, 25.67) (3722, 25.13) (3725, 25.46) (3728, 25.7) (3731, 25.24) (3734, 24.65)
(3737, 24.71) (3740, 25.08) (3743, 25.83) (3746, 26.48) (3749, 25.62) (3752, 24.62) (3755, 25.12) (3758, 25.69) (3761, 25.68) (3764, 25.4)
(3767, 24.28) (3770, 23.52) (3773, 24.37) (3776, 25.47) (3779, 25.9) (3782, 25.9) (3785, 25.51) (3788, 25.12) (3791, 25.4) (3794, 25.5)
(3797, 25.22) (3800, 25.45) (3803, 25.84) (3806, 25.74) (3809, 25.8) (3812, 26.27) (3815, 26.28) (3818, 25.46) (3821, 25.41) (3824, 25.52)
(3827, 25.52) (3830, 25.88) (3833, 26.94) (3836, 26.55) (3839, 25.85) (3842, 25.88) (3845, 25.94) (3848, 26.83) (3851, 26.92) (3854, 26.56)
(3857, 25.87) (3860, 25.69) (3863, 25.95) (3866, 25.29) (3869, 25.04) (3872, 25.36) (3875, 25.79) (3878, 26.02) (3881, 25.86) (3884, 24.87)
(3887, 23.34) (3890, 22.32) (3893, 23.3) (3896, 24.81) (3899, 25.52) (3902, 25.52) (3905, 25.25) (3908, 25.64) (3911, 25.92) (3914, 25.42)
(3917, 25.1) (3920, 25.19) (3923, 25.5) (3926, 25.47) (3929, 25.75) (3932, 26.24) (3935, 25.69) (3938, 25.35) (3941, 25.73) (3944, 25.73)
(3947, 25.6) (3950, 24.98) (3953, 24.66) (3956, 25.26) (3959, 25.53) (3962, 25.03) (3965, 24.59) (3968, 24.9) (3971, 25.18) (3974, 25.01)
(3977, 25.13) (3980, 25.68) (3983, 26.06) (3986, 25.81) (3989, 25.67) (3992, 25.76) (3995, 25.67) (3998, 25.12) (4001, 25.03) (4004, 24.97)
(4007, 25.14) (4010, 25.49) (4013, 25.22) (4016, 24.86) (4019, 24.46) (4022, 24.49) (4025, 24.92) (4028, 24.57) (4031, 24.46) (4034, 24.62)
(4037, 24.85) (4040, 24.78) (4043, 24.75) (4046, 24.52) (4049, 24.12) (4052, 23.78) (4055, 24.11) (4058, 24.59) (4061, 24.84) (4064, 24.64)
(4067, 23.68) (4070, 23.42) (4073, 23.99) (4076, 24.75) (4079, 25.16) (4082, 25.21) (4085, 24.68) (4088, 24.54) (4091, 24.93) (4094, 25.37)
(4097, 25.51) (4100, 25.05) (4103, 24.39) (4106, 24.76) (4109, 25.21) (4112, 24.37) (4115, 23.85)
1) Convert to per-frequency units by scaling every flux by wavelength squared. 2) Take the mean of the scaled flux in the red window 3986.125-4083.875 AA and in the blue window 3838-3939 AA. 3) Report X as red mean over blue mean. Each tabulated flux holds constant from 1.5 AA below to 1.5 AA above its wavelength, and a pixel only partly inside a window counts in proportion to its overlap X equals 1.05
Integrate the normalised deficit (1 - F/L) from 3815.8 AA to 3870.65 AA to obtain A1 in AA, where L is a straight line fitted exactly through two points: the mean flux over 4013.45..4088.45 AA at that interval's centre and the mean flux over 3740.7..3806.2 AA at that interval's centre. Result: -1.8 AA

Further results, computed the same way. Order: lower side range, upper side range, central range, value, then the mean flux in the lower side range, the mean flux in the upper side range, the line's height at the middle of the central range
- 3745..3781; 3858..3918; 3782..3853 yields -2.0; 25.2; 25.1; 25.1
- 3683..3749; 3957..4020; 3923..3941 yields -0.3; 25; 25.3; 25.2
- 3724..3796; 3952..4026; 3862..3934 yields 0.1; 25.3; 25.2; 25.2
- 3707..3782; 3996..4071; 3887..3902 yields 0.5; 25.2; 24.6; 24.9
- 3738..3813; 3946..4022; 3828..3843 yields -0.5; 25.4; 25.2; 25.3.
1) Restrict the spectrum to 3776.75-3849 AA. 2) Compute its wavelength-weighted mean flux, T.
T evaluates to 25.8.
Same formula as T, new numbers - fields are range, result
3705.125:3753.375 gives 25.2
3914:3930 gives 25.4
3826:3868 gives 26.1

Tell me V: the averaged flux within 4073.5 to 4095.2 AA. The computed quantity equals 24.9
